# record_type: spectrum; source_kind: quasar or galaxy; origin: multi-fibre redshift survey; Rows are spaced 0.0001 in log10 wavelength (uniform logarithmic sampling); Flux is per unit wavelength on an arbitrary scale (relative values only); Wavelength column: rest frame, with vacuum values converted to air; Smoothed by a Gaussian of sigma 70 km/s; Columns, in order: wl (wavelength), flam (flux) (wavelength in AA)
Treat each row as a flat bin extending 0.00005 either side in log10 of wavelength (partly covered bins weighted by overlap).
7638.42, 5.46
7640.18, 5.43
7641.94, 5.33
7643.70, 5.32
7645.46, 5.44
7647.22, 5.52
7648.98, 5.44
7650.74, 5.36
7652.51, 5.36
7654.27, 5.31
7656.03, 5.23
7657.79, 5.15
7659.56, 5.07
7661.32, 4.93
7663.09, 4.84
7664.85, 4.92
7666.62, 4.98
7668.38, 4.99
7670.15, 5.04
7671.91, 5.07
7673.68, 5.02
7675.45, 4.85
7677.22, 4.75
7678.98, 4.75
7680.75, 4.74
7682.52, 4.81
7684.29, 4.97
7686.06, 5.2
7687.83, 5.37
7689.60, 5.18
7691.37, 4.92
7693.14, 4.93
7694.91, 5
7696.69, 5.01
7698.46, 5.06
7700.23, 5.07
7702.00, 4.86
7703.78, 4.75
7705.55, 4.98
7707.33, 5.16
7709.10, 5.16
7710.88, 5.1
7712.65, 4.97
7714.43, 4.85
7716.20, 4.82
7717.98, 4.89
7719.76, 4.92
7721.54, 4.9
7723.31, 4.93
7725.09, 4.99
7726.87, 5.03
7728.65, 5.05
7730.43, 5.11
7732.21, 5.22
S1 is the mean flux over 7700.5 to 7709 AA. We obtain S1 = 4.97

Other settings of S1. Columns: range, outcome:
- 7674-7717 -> 4.97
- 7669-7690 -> 4.97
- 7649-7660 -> 5.27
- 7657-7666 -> 4.98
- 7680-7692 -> 5.03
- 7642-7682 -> 5.1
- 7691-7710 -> 4.99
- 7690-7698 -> 4.98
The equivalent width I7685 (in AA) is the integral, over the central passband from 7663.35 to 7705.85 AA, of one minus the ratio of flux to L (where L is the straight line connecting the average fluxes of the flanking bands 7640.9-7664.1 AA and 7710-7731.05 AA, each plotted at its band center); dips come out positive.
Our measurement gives 1.2 AA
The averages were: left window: 5.25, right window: 4.96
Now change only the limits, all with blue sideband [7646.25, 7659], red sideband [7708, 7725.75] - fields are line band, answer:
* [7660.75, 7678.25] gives 0.99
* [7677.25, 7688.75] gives 0.44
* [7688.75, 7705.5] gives 0.32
